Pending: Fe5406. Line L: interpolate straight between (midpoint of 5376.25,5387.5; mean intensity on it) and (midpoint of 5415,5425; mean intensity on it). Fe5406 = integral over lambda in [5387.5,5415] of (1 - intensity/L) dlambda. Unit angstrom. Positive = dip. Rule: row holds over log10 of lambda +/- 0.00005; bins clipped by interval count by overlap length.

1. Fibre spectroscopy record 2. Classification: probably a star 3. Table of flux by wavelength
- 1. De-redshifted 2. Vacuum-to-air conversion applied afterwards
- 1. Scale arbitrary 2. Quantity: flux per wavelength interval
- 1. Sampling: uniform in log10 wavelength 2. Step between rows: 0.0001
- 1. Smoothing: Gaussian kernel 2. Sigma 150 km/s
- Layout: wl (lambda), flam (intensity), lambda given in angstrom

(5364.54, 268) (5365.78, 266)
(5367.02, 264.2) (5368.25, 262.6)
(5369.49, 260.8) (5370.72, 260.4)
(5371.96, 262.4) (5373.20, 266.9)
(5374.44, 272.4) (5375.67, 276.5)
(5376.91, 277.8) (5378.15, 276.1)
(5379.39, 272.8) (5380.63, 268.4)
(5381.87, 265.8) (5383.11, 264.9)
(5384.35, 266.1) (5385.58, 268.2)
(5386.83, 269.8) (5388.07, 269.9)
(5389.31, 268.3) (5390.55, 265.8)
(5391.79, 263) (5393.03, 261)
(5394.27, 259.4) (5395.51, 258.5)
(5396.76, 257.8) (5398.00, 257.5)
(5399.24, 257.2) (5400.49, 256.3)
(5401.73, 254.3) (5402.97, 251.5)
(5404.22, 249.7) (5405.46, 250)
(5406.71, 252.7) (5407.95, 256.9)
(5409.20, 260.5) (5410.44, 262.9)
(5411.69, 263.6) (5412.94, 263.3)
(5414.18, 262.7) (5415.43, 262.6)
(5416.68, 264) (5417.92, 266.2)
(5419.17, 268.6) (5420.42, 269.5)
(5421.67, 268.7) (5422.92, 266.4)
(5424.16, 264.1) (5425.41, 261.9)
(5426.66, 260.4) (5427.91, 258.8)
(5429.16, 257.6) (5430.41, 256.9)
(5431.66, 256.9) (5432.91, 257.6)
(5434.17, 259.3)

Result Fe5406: 0.9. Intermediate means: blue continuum 270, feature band 259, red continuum 266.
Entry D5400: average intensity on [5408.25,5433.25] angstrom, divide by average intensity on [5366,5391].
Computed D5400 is 0.98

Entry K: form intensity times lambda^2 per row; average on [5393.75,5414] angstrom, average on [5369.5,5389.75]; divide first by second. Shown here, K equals 0.96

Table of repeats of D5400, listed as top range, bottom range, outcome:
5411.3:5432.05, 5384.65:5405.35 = 1.01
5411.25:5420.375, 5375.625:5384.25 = 0.98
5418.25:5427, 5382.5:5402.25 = 1.01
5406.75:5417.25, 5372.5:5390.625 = 0.97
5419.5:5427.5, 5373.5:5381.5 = 0.97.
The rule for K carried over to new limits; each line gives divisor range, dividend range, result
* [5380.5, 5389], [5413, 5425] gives 1.01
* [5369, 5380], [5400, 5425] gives 0.98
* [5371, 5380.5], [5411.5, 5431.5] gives 0.99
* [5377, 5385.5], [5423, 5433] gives 0.98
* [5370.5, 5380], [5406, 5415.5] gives 0.97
